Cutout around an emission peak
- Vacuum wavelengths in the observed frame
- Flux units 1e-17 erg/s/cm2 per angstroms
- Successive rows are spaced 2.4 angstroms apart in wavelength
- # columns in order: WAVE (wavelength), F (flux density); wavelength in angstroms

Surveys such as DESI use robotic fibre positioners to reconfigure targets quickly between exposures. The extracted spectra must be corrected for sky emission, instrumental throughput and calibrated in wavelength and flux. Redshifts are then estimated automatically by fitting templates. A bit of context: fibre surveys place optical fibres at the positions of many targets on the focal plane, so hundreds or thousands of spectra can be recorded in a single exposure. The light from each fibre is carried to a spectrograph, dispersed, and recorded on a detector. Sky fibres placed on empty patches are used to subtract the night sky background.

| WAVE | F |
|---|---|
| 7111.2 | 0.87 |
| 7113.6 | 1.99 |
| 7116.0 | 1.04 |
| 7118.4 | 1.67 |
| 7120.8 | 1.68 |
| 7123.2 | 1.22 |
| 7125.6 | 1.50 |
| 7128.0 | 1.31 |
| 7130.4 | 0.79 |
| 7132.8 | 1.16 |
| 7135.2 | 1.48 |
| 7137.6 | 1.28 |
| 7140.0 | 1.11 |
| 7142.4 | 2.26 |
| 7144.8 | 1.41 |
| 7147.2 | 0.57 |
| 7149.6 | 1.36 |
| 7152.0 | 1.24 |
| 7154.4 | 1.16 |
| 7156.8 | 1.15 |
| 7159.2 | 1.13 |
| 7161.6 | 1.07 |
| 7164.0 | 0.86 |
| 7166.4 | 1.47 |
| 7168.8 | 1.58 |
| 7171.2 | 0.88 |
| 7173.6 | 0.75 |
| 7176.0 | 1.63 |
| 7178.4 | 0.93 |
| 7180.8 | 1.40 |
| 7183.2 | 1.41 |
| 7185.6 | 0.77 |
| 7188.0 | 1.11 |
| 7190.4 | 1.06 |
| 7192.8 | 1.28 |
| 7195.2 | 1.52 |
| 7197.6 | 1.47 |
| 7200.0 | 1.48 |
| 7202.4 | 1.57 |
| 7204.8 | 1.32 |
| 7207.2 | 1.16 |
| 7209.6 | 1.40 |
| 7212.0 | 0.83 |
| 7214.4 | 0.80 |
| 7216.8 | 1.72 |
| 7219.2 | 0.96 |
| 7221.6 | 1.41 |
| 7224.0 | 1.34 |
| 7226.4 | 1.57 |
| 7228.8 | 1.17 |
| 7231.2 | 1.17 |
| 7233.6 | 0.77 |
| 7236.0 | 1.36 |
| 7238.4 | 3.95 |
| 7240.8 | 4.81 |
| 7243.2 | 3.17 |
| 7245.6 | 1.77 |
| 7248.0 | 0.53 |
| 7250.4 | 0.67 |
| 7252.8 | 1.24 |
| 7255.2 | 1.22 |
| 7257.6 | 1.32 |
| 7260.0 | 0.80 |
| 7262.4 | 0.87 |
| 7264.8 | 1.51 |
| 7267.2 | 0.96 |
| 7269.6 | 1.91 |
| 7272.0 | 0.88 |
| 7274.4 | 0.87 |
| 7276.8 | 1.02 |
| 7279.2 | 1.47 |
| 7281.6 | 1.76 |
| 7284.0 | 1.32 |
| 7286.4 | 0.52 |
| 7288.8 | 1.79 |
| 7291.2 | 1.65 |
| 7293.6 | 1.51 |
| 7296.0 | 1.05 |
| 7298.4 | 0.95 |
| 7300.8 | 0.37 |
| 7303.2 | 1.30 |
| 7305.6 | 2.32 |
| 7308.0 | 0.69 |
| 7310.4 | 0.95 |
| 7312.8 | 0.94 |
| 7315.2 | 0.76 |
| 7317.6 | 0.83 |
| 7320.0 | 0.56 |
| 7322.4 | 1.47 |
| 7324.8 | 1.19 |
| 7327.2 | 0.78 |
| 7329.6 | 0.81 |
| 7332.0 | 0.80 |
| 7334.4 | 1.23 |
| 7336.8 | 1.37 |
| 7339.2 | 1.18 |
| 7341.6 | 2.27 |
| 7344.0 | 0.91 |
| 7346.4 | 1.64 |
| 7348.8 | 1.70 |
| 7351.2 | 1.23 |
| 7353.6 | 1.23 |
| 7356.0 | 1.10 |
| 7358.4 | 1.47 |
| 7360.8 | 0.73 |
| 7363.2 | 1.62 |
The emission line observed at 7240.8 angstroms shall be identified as H-beta 4861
